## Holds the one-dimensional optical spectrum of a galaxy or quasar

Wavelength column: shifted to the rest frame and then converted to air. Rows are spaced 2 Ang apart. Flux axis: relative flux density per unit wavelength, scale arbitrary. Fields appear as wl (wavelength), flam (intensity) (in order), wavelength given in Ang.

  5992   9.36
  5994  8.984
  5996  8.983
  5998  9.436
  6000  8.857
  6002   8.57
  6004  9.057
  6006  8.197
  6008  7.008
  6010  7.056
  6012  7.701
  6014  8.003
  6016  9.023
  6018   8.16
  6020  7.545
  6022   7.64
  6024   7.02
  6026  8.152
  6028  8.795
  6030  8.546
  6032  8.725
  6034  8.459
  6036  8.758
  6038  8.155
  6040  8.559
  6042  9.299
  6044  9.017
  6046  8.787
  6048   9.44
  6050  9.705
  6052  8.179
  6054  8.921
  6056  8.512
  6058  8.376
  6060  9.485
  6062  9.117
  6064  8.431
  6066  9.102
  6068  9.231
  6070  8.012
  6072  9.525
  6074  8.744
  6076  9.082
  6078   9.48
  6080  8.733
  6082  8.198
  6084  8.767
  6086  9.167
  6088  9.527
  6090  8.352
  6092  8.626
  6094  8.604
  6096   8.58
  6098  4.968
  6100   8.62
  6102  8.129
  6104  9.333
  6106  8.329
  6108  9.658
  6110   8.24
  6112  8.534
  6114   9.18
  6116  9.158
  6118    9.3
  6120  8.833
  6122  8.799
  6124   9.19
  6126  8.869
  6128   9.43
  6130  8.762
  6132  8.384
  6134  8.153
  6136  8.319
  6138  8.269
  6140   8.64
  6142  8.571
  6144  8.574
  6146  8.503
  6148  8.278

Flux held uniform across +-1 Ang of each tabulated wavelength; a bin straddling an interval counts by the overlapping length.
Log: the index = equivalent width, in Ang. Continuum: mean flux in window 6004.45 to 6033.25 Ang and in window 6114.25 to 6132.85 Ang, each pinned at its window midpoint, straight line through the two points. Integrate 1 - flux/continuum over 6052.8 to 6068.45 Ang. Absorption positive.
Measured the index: -0.91 Ang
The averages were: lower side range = 7.99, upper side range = 8.98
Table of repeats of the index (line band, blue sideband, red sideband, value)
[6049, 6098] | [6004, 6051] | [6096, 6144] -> -1.7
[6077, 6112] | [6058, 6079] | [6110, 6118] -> 1.6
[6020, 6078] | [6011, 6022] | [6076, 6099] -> -3.2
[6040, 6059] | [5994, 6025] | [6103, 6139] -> -1.1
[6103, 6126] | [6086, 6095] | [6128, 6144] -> -0.8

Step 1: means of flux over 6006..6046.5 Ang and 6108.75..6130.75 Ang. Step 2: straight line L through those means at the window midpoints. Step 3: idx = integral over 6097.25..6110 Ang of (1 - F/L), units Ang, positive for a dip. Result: 0.8 Ang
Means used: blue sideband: 8.21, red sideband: 8.95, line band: 8.24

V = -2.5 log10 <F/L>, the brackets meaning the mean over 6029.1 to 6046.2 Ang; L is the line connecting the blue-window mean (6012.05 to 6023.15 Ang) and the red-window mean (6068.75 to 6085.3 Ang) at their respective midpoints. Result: -0.05 mag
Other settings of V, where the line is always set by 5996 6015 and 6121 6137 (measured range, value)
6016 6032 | 0.03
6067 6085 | -0.04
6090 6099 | 0.11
